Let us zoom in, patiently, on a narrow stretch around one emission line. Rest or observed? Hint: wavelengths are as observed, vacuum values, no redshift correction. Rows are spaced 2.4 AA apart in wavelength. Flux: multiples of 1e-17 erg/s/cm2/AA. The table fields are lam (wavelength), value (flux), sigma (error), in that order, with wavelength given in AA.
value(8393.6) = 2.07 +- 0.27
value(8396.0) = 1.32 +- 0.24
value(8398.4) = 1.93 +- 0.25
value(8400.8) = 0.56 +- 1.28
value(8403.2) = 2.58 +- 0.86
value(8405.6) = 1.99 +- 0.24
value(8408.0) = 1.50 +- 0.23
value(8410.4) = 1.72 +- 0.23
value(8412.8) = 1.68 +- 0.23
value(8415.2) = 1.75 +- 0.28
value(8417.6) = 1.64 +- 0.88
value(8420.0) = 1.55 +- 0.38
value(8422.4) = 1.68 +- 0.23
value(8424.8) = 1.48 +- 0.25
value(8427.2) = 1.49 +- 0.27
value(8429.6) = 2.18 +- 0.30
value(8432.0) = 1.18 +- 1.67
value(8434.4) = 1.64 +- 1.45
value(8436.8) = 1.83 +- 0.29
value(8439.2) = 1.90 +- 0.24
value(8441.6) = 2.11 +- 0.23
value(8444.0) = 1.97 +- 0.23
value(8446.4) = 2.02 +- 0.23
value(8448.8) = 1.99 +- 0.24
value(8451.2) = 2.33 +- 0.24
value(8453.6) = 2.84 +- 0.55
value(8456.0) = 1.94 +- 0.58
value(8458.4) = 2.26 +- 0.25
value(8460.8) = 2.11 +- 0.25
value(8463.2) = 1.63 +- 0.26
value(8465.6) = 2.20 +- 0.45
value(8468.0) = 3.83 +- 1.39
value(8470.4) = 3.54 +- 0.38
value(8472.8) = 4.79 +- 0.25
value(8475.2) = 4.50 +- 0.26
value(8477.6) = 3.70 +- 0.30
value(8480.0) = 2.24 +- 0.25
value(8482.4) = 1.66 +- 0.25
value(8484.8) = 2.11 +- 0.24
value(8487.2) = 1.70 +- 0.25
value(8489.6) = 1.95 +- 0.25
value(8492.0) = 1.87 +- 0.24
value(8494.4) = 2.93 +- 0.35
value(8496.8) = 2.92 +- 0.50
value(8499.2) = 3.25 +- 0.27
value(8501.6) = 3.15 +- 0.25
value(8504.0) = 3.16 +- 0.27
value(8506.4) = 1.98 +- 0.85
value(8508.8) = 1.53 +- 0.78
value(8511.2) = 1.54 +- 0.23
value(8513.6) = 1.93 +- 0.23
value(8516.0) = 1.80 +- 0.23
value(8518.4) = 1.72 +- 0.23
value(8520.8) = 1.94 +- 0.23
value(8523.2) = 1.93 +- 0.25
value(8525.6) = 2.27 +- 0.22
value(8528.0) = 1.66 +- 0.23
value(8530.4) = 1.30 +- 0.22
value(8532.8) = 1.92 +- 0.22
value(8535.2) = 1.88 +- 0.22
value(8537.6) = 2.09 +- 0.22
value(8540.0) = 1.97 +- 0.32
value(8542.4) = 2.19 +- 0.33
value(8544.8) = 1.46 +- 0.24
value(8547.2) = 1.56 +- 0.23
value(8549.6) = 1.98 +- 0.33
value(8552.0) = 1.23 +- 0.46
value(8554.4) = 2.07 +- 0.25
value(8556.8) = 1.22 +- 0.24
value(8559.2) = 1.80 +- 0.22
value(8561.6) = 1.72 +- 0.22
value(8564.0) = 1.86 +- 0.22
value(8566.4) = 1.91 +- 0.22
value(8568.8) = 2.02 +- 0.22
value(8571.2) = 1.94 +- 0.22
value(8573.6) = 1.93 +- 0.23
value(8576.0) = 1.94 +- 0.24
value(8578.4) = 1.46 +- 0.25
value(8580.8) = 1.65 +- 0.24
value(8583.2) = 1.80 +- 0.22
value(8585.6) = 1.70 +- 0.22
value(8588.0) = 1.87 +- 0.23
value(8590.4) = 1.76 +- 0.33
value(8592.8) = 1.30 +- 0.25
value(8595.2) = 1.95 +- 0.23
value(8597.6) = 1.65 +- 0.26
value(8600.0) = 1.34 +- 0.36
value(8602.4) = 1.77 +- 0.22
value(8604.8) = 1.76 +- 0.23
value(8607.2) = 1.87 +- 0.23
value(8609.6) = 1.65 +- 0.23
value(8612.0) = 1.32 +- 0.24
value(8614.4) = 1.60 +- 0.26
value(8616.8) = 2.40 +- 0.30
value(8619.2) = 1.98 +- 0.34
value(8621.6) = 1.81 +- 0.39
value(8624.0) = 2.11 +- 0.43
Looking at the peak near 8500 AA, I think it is [N II] 6583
